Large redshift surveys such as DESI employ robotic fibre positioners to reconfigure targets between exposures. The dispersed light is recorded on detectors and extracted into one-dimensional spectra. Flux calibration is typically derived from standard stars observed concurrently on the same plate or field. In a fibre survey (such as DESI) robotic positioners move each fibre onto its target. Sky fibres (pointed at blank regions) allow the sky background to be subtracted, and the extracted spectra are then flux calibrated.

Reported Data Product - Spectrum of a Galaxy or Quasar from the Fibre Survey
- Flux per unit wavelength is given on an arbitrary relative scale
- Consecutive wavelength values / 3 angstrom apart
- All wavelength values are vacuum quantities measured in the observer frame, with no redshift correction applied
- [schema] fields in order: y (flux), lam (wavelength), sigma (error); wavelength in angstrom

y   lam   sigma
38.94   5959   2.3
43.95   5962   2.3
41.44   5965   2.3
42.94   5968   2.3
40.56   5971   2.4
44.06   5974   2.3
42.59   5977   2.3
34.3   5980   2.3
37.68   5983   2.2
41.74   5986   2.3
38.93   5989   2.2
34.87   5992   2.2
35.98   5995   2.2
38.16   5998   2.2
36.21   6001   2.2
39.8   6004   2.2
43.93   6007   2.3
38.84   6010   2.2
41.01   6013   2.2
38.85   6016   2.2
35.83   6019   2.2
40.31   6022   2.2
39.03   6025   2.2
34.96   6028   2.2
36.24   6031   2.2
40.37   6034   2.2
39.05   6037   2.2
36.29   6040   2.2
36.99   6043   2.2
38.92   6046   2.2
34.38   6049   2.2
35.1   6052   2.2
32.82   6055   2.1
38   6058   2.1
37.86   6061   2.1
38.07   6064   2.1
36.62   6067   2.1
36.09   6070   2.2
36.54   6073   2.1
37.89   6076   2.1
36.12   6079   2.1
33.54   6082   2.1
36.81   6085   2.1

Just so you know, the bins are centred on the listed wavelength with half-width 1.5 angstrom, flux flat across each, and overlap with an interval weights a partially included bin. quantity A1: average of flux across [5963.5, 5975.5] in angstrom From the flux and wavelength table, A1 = 42.2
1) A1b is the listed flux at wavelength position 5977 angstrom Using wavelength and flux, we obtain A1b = 42.59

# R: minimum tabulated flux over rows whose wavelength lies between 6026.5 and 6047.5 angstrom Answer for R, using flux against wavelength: 34.96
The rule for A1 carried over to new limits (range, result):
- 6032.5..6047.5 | 38.3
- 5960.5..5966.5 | 42.7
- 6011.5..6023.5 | 39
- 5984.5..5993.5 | 38.5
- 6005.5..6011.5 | 41.4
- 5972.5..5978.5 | 43.3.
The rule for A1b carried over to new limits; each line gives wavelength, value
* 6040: 36.29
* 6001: 36.21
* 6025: 39.03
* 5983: 37.68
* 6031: 36.24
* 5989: 38.93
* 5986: 41.74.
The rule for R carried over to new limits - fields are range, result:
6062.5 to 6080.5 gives 36.09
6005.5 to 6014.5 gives 38.84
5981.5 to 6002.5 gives 34.87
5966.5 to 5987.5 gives 34.3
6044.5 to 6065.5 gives 32.82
